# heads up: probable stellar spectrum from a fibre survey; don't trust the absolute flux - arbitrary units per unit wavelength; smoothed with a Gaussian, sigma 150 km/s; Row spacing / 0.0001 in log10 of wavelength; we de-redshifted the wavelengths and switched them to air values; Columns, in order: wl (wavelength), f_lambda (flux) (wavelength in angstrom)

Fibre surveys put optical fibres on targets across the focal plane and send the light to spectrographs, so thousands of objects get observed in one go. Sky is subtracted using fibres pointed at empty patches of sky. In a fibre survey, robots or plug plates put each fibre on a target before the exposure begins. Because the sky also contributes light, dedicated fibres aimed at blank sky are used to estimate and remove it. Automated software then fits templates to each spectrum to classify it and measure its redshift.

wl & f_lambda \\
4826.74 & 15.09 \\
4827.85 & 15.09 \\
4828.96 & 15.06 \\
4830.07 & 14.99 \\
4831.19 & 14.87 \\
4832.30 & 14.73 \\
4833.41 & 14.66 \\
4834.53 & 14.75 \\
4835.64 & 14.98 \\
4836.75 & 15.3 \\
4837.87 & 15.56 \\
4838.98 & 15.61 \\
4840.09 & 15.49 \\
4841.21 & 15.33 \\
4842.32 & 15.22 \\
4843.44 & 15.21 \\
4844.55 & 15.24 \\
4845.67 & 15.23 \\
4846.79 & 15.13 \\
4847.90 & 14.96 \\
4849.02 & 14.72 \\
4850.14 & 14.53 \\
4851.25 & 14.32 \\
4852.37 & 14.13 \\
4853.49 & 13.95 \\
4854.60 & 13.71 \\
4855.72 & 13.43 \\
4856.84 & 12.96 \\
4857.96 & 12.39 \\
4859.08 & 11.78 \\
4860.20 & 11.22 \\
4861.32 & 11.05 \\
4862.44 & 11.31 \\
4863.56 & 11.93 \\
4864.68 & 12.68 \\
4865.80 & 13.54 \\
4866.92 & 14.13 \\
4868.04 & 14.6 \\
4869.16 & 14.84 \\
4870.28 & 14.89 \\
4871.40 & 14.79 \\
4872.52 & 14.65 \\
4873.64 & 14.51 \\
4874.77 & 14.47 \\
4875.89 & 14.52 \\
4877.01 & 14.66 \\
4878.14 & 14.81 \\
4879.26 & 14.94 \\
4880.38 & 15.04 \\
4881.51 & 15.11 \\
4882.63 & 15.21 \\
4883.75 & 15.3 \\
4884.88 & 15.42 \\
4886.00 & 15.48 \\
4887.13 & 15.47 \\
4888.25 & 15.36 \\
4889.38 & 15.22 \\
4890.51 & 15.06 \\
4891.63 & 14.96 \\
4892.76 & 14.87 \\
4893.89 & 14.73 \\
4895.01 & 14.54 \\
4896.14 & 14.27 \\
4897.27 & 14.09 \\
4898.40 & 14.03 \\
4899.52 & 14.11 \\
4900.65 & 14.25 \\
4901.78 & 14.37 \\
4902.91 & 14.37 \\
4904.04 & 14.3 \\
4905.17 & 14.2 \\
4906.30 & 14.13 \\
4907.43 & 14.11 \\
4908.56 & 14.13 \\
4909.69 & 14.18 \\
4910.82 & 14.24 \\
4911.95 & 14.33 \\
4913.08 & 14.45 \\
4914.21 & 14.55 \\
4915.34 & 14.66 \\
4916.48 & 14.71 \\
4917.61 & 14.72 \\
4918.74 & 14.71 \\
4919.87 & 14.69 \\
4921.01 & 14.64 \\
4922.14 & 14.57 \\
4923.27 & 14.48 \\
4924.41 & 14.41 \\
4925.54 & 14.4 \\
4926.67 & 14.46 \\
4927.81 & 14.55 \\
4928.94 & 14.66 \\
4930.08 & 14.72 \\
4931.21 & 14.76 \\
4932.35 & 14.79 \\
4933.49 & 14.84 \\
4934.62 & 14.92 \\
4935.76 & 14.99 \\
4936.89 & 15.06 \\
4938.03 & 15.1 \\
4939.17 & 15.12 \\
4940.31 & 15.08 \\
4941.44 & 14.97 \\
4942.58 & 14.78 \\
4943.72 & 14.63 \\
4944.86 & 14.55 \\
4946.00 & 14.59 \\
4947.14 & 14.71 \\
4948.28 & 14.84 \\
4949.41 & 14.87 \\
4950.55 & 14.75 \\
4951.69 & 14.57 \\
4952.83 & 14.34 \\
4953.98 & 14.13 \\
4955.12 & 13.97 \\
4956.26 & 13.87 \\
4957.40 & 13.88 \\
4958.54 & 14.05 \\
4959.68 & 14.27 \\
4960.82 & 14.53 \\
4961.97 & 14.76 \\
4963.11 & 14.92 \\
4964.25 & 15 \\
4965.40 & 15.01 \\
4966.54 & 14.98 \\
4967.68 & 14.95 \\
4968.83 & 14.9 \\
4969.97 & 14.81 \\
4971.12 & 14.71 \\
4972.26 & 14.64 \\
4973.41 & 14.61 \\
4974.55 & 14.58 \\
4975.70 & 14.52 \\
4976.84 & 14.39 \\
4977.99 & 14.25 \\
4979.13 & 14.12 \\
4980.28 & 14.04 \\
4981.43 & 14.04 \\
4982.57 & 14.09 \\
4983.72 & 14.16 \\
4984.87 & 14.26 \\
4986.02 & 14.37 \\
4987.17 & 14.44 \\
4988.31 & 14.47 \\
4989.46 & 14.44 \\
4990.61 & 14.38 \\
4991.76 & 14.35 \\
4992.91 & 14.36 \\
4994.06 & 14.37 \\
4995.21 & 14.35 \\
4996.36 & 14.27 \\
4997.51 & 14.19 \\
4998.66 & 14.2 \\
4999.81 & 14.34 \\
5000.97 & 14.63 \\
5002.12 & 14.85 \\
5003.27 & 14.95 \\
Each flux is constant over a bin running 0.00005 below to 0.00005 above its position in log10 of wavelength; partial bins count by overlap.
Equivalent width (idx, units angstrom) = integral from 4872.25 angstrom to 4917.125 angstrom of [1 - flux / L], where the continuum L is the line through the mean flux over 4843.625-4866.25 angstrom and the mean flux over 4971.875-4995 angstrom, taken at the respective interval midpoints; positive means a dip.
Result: -3.0 angstrom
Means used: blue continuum 13.4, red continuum 14.3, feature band 14.6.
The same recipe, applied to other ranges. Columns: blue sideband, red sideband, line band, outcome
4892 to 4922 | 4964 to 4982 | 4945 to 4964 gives 0.1 angstrom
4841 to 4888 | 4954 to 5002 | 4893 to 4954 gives -1.0 angstrom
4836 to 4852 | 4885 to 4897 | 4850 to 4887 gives 2.7 angstrom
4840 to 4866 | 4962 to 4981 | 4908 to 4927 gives -0.4 angstrom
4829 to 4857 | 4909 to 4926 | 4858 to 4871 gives 1.6 angstrom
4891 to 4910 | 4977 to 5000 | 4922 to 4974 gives -1.3 angstrom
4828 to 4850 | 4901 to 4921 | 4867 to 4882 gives 0.0 angstrom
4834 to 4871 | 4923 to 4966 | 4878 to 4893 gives -1.0 angstrom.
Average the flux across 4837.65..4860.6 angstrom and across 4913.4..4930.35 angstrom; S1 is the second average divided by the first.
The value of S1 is 1.02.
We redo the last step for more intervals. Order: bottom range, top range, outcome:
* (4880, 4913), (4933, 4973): 1.00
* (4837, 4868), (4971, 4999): 1.03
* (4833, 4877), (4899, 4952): 1.03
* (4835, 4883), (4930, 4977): 1.03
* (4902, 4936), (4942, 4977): 1.00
